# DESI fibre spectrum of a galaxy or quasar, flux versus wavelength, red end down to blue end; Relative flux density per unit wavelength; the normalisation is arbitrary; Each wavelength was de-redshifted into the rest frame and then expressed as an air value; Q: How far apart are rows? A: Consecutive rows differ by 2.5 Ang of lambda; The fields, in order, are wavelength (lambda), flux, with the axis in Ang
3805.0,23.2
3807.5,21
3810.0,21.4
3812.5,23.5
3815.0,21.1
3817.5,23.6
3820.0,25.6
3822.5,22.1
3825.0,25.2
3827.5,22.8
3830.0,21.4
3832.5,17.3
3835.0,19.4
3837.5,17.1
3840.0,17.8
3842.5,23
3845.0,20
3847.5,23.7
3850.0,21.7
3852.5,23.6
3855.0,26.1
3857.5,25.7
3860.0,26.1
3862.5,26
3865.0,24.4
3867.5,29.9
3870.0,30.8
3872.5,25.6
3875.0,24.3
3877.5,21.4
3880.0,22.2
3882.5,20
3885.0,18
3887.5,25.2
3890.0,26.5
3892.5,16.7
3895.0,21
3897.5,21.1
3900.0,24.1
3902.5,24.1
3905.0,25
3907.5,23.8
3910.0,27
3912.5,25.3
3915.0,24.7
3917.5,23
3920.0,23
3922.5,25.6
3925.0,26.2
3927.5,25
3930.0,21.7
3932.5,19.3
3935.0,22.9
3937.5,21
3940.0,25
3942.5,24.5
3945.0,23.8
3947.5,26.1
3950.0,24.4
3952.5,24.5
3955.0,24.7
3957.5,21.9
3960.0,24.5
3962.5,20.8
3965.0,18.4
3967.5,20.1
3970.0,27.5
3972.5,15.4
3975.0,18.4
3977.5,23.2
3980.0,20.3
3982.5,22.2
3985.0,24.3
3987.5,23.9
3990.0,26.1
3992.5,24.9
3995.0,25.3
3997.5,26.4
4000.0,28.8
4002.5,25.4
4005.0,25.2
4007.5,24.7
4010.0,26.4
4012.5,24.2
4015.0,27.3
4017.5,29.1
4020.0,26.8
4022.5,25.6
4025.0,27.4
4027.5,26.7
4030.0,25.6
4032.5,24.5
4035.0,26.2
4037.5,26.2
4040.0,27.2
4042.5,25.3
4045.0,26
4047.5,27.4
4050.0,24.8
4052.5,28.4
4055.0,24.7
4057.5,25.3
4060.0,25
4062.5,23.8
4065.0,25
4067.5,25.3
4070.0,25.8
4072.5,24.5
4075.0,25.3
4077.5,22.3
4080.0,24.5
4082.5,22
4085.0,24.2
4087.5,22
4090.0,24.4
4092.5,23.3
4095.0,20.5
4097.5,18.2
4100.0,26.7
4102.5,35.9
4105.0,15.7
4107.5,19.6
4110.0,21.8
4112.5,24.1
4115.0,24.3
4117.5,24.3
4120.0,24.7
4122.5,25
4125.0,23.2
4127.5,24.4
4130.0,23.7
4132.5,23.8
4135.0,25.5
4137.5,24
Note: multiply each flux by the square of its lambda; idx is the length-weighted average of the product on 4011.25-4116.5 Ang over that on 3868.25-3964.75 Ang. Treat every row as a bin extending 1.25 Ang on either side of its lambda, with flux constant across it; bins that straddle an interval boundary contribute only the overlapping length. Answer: 1.1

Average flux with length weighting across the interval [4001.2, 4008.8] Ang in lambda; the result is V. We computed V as 25.1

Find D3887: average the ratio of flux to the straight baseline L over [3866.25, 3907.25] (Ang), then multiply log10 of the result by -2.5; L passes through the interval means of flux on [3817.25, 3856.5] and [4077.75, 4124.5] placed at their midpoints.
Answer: -0.064 mag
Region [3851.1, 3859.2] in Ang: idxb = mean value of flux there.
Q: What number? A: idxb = 25.1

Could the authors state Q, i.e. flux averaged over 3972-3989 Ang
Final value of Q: 21.4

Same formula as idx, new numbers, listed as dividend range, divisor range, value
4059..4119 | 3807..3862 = 1.21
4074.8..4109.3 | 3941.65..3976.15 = 1.10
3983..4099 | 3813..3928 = 1.17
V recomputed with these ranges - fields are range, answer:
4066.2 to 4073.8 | 25.2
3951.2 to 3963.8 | 23.3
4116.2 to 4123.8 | 24.7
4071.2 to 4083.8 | 23.7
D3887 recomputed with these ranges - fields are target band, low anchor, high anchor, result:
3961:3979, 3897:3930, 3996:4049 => 0.23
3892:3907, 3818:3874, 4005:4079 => 0.08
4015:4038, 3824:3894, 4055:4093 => -0.11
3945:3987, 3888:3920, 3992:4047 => 0.12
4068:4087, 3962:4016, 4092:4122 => -0.03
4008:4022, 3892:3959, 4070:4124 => -0.13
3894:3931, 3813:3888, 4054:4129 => -0.04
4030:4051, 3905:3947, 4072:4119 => -0.11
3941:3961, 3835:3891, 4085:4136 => -0.04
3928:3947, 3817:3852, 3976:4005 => 0.03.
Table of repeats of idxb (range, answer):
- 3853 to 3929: 24.2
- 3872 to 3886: 21.8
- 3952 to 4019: 23.9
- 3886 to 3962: 23.7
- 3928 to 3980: 22.4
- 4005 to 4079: 25.7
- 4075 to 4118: 23.2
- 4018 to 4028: 26.8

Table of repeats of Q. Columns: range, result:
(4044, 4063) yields 25.7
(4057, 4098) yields 23.7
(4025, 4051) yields 26.1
